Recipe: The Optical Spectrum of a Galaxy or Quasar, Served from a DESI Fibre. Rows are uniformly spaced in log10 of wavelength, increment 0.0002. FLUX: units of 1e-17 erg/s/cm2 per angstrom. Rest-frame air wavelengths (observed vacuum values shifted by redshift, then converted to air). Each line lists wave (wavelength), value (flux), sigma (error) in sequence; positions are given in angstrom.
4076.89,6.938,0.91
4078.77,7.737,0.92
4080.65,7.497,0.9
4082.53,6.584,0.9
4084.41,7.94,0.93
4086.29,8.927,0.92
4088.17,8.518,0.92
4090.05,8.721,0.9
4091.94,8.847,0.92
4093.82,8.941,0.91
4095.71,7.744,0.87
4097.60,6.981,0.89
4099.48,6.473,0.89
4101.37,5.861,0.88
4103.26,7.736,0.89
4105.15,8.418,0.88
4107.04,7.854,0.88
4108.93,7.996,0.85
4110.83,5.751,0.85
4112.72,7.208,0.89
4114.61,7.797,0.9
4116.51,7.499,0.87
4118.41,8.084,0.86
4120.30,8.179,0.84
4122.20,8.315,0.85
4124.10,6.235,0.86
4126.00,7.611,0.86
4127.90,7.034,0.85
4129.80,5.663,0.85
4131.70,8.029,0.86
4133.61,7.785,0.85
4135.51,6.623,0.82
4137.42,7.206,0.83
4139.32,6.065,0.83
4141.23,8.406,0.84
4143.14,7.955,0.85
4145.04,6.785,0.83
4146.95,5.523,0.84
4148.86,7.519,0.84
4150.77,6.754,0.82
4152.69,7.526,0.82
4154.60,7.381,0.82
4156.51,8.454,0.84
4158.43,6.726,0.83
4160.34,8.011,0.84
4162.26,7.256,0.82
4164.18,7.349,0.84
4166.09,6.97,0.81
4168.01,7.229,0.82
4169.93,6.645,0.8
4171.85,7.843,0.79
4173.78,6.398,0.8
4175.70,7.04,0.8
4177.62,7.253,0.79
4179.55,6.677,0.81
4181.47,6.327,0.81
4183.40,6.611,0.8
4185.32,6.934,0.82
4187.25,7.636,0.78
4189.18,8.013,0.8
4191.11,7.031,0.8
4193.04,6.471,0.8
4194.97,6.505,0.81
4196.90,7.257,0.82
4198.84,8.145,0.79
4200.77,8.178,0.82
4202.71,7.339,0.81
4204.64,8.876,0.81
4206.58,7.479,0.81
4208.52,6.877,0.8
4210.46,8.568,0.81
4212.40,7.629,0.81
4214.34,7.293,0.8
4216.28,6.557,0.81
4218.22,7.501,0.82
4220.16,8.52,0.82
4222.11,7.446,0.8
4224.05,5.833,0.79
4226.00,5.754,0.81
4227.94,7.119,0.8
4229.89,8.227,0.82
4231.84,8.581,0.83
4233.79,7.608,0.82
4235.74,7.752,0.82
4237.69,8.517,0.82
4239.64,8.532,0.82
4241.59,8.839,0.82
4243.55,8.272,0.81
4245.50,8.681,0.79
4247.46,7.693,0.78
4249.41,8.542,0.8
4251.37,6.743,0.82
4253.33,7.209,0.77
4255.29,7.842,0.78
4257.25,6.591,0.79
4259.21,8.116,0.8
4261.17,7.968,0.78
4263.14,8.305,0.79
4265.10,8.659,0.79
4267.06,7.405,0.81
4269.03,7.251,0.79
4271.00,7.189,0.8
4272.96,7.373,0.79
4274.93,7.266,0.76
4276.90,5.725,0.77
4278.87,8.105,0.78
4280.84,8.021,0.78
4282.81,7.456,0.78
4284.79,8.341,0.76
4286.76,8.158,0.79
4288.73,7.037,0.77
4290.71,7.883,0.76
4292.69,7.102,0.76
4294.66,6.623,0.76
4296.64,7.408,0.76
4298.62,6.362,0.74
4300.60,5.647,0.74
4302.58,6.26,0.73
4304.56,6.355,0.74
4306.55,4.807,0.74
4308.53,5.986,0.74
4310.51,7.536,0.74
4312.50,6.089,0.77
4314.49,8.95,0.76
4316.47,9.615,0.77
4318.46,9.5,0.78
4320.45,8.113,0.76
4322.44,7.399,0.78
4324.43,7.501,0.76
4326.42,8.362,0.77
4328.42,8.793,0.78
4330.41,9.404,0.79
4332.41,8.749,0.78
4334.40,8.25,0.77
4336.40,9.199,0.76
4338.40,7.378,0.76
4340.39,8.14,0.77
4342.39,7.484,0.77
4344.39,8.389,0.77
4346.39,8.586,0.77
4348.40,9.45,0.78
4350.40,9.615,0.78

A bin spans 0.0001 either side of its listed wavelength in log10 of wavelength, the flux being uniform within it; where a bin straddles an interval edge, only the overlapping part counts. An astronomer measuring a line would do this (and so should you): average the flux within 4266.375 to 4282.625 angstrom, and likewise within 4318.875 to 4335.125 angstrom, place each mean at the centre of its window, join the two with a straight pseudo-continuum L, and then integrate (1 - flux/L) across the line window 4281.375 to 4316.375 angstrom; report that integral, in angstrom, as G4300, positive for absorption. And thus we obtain 3.4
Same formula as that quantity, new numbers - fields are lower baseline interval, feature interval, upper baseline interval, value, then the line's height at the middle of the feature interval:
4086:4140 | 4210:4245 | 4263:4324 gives -1.40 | 7.4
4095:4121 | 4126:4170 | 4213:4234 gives 1.03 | 7.36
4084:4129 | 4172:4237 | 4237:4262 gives 4.49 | 7.87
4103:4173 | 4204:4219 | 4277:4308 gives -0.85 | 7.16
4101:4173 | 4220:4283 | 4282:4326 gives -3.16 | 7.3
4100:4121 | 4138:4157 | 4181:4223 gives 0.62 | 7.45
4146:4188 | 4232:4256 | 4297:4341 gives -2.17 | 7.37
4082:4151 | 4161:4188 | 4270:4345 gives 1.72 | 7.49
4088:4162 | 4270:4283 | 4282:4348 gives 0.57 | 7.63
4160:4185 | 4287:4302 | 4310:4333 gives 2.20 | 8.1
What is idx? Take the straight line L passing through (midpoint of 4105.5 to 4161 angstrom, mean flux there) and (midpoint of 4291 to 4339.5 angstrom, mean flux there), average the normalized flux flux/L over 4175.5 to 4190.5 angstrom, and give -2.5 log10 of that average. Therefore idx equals 0.05 mag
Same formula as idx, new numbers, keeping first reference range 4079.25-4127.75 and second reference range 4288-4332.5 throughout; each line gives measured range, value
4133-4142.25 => 0.06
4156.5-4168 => 0.03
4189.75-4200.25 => 0.06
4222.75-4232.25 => 0.07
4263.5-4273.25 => -0.02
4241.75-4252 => -0.08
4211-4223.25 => 0.00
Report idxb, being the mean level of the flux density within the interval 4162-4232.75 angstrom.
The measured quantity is 7.28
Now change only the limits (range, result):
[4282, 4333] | 7.51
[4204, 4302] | 7.56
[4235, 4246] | 8.44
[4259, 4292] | 7.65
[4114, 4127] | 7.67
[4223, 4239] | 7.45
